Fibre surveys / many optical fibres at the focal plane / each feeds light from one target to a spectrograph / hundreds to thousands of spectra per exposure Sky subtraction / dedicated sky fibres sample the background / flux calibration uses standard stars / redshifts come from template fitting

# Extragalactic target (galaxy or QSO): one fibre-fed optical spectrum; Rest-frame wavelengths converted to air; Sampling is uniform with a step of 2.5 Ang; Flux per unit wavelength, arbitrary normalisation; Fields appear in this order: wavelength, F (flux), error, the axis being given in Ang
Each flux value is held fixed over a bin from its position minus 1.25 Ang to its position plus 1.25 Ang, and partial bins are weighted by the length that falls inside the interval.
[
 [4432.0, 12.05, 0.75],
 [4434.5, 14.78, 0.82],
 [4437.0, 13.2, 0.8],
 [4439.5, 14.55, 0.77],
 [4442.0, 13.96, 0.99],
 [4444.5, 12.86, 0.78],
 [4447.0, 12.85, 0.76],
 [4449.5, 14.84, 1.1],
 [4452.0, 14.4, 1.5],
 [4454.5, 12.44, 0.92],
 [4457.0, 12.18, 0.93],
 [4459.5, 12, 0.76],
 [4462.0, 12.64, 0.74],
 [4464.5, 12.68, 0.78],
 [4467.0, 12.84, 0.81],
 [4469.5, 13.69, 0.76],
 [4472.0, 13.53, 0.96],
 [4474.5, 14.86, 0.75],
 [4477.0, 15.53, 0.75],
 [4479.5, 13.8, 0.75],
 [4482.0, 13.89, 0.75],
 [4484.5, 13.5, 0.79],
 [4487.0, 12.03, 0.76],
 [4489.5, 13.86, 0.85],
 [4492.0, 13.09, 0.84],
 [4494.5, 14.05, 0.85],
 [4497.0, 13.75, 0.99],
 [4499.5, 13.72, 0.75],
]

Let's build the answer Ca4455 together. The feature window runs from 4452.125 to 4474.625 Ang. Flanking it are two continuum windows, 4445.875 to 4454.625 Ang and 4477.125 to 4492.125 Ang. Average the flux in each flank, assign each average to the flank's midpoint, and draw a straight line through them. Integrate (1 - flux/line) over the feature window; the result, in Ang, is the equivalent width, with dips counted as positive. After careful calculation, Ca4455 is 1.2 Ang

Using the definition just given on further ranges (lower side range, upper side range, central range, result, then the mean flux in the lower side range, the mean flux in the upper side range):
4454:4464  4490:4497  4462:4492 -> -1.3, 12.3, 13.6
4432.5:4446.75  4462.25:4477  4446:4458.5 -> 0.3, 13.7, 13.6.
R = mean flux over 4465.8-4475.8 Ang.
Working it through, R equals 13.7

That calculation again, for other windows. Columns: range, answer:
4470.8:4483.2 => 14.3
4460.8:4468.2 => 12.7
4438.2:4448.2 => 13.6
